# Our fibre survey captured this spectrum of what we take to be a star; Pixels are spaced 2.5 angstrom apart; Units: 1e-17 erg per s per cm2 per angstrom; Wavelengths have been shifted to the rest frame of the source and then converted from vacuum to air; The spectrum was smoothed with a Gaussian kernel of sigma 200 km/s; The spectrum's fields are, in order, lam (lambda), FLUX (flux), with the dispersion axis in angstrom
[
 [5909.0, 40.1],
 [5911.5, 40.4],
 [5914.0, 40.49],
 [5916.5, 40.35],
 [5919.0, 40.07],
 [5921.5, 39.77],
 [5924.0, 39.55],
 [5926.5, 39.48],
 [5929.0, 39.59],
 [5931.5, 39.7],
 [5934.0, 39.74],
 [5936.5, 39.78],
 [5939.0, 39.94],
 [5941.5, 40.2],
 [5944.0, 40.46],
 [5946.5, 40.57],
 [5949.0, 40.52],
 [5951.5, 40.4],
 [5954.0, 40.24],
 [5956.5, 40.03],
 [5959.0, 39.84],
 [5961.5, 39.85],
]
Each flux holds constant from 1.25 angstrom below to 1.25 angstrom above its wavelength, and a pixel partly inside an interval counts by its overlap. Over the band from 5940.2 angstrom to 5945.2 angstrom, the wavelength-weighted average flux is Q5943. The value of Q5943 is 40.3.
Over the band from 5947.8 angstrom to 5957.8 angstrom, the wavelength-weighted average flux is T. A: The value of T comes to 40.3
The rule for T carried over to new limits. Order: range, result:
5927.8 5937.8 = 39.7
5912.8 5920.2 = 40.3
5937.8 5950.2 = 40.3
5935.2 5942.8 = 40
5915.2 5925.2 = 39.9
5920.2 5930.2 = 39.6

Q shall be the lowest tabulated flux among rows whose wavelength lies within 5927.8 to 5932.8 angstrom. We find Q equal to 39.59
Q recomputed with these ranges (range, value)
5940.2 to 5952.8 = 40.2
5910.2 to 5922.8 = 39.77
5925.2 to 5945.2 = 39.48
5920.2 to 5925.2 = 39.55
